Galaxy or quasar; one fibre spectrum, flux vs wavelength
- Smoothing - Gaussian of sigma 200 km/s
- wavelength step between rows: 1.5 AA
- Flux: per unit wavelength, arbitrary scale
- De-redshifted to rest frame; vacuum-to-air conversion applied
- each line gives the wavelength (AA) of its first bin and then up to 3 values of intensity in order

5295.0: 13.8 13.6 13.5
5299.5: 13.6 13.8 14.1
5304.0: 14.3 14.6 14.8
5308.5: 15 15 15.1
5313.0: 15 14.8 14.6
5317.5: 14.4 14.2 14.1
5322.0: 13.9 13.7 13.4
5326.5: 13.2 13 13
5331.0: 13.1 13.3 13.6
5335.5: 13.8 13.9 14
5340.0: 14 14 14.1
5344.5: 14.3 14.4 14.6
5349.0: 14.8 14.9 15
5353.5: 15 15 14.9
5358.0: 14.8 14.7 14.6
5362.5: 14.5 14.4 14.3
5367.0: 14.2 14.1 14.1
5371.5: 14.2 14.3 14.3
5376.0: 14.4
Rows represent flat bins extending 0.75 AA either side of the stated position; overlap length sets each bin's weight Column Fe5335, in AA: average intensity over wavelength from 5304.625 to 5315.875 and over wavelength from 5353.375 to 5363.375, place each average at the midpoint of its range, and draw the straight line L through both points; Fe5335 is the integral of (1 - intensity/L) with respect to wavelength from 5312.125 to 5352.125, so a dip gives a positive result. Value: 2.2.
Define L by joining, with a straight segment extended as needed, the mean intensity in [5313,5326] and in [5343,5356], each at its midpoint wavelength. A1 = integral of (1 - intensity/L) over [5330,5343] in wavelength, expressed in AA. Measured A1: 0.7 AA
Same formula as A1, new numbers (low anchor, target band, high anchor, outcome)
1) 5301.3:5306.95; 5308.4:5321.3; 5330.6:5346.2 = -0.4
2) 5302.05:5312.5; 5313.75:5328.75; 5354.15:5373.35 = 0.8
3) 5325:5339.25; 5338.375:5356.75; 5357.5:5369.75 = -0.8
